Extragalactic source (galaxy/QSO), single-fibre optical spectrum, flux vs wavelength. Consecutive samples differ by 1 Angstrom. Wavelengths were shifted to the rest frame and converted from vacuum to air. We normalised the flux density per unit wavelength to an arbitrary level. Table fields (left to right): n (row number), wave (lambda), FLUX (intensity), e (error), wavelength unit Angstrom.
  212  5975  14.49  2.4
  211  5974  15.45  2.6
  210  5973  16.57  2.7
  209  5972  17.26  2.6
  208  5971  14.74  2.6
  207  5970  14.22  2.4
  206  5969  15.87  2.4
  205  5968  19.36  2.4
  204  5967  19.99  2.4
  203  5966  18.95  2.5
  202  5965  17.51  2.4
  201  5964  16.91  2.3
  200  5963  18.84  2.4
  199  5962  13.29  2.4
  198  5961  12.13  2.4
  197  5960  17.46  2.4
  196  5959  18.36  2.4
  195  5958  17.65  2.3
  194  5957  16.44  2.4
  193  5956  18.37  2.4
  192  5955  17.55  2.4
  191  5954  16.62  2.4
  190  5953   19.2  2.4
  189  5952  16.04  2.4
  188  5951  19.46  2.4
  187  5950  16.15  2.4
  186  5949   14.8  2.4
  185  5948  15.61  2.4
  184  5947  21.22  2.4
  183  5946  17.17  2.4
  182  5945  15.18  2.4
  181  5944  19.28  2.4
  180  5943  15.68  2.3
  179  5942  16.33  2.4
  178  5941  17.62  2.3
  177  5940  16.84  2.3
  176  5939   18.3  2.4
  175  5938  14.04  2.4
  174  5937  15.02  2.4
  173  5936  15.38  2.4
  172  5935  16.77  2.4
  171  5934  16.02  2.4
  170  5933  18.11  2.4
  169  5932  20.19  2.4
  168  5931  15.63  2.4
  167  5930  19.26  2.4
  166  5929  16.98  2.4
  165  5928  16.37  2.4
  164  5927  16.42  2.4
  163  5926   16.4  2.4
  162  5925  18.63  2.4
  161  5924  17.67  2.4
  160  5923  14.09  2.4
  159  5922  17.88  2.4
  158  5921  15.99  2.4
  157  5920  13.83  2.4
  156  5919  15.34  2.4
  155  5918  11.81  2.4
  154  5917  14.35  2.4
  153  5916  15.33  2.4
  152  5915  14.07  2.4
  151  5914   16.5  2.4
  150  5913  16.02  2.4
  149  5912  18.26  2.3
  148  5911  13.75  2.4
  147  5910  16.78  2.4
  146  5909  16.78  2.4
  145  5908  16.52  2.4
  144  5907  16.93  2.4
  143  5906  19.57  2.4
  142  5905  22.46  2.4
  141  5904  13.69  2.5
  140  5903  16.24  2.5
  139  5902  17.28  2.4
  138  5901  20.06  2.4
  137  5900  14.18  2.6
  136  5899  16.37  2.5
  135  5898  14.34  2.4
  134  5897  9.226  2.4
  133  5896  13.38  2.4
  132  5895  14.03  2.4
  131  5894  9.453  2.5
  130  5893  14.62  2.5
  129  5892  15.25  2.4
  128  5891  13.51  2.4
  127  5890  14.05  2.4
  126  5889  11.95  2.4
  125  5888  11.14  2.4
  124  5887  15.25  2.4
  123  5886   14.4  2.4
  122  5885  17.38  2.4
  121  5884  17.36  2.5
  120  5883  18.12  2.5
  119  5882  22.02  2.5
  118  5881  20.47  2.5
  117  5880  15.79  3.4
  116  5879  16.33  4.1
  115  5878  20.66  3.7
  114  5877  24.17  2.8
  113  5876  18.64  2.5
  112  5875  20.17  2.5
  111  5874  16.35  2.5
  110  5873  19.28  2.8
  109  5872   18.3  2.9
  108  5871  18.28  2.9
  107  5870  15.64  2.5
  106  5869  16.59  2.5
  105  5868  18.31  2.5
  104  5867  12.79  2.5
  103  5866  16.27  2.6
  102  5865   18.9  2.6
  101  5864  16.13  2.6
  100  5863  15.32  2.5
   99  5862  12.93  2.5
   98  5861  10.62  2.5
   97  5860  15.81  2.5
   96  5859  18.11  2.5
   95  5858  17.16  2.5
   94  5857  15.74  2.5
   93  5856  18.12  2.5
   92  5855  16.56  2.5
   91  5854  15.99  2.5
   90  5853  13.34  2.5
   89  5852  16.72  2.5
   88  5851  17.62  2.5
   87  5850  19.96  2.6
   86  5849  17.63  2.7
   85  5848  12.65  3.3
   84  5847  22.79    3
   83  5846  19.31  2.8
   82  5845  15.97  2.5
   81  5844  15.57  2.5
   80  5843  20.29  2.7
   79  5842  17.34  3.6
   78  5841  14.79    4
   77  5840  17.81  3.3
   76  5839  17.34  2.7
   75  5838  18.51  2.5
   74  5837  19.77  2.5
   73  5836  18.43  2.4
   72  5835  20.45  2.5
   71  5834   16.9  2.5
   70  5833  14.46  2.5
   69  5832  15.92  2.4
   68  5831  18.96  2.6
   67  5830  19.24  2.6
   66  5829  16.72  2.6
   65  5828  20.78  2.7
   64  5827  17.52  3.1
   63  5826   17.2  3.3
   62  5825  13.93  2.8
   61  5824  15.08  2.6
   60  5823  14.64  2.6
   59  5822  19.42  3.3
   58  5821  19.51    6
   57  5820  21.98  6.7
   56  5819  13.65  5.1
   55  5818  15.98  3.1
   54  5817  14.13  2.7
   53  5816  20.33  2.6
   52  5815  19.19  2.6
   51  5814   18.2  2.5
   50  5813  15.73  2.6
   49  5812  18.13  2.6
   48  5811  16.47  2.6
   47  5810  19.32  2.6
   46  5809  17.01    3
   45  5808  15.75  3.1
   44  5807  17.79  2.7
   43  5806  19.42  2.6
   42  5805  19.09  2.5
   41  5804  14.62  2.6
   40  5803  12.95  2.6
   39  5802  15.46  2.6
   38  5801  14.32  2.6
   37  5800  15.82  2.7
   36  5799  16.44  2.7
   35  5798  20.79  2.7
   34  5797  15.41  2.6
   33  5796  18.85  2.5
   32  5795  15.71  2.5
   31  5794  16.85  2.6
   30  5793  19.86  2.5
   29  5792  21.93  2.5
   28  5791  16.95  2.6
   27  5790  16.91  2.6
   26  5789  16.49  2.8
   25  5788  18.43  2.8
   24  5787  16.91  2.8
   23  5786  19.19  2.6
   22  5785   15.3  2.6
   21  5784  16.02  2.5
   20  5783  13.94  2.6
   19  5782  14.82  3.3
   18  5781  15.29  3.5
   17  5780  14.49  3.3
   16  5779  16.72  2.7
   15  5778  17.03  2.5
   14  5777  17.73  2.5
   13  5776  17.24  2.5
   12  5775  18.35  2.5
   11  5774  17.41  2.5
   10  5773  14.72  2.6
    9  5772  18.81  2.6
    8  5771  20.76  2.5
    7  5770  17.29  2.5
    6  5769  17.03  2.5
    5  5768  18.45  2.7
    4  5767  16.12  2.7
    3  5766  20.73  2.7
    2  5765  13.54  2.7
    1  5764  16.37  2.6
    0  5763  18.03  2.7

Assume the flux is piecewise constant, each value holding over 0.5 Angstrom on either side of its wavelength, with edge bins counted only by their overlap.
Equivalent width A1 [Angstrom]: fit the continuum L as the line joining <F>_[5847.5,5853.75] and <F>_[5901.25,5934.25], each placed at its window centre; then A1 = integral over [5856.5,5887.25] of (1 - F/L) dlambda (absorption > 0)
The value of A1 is -1.6 Angstrom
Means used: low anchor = 16.3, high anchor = 16.6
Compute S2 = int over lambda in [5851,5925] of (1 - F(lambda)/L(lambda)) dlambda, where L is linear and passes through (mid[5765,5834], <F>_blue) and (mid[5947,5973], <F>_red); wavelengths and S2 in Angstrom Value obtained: 4.0 Angstrom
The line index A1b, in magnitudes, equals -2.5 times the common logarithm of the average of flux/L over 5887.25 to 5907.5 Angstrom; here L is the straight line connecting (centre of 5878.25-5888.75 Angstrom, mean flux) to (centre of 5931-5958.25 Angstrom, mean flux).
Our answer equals 0.13 mag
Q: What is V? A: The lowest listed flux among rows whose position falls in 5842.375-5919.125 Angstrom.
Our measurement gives 9.226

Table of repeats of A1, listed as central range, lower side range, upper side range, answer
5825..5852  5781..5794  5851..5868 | -2.6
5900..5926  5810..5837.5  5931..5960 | 1.3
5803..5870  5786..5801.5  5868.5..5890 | 1.6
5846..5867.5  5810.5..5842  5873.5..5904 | 0.6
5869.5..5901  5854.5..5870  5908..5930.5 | -0.4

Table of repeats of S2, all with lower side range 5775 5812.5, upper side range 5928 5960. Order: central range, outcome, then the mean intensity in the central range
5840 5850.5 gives -0.40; 17.6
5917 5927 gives 0.82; 15.7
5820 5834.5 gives -0.31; 17.3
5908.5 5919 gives 1.06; 15.4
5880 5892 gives 0.79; 15.9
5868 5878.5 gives -1.08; 18.8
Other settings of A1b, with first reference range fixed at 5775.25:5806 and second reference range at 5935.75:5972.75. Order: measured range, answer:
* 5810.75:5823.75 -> -0.04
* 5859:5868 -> 0.11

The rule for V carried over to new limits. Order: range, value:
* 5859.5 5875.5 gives 10.62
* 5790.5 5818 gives 12.95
